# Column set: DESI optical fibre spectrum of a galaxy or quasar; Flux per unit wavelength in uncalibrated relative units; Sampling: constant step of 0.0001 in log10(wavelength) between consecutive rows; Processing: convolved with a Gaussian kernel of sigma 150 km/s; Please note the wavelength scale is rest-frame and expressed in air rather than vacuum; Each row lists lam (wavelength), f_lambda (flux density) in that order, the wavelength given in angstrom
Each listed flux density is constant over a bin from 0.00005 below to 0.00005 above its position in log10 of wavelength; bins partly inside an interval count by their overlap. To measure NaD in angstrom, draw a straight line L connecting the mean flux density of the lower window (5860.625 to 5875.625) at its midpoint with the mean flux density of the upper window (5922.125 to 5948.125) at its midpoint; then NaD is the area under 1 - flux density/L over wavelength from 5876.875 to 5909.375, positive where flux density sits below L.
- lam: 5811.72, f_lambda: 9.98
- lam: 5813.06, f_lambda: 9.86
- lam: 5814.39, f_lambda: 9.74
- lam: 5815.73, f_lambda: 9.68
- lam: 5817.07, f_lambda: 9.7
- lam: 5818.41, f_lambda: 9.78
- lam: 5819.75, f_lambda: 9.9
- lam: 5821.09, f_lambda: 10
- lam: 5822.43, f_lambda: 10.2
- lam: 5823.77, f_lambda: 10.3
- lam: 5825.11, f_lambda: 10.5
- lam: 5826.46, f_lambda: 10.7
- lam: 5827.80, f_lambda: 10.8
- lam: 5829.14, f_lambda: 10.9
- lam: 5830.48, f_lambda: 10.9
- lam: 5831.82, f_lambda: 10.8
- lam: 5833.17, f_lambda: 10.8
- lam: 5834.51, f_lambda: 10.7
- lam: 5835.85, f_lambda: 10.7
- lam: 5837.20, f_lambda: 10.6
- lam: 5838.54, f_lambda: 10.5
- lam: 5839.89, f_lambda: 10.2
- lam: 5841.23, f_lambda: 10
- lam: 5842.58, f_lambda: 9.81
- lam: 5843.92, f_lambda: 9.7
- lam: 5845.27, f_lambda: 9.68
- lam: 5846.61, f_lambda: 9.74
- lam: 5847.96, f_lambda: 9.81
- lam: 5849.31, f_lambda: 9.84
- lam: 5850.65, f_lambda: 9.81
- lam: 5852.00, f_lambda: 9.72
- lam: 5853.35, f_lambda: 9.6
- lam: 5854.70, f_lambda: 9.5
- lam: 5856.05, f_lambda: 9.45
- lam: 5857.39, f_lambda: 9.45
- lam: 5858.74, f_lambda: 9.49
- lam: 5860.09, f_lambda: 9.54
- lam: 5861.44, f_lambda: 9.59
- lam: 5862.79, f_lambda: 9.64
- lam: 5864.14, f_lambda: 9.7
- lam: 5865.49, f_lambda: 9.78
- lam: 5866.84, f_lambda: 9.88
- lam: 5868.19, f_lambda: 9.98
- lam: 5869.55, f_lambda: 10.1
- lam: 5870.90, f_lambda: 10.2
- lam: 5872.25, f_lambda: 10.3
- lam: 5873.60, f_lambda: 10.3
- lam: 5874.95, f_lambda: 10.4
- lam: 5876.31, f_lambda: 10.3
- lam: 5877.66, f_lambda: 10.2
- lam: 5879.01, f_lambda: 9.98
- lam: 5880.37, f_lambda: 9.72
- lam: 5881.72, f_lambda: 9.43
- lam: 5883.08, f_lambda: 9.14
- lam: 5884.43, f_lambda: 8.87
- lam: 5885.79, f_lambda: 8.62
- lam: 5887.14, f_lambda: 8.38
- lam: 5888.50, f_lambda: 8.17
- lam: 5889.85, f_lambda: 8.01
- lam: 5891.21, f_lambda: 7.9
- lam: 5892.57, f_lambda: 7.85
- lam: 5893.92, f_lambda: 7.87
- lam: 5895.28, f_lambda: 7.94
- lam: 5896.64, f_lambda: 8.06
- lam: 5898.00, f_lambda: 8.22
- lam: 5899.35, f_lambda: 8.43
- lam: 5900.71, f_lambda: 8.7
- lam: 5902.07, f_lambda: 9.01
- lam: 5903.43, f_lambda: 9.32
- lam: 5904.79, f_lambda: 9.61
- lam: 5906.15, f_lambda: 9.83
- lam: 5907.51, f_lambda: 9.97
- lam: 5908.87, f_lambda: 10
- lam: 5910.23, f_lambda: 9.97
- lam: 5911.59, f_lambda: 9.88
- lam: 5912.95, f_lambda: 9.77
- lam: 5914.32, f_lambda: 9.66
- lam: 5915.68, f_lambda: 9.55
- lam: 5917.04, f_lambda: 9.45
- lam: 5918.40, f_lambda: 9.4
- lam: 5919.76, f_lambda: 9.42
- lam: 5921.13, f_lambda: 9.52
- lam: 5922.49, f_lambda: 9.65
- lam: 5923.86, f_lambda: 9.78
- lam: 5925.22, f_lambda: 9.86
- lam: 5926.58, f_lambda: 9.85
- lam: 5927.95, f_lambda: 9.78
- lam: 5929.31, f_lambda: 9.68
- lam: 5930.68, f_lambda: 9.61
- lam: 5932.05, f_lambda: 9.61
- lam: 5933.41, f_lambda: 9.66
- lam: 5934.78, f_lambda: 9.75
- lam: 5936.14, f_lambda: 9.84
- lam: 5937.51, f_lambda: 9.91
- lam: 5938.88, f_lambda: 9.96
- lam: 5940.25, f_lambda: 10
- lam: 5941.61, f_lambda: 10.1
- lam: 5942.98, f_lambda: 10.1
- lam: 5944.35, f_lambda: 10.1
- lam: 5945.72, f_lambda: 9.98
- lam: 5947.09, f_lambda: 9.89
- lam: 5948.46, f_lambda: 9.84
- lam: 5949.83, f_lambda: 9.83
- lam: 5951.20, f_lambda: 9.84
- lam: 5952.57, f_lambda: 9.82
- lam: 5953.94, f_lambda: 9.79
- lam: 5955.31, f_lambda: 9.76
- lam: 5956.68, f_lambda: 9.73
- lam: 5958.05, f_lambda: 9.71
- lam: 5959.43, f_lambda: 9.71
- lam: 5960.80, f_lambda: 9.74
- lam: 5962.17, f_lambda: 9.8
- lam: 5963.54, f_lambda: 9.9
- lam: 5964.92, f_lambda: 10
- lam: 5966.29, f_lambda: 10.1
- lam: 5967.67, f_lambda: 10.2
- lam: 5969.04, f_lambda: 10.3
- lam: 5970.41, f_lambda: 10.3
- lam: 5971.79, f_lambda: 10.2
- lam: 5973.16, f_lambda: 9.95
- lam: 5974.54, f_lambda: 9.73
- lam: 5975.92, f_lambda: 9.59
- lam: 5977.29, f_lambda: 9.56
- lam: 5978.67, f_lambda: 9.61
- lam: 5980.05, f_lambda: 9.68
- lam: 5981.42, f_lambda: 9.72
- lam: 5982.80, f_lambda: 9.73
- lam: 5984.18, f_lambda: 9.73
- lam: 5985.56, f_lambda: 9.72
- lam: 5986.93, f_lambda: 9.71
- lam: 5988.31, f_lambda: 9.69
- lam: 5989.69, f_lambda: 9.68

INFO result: 3.4 angstrom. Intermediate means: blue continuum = 9.99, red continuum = 9.85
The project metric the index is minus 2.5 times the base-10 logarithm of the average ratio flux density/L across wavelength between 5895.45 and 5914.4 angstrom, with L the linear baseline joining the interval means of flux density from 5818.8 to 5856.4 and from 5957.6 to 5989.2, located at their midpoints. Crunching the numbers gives 0.08 mag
